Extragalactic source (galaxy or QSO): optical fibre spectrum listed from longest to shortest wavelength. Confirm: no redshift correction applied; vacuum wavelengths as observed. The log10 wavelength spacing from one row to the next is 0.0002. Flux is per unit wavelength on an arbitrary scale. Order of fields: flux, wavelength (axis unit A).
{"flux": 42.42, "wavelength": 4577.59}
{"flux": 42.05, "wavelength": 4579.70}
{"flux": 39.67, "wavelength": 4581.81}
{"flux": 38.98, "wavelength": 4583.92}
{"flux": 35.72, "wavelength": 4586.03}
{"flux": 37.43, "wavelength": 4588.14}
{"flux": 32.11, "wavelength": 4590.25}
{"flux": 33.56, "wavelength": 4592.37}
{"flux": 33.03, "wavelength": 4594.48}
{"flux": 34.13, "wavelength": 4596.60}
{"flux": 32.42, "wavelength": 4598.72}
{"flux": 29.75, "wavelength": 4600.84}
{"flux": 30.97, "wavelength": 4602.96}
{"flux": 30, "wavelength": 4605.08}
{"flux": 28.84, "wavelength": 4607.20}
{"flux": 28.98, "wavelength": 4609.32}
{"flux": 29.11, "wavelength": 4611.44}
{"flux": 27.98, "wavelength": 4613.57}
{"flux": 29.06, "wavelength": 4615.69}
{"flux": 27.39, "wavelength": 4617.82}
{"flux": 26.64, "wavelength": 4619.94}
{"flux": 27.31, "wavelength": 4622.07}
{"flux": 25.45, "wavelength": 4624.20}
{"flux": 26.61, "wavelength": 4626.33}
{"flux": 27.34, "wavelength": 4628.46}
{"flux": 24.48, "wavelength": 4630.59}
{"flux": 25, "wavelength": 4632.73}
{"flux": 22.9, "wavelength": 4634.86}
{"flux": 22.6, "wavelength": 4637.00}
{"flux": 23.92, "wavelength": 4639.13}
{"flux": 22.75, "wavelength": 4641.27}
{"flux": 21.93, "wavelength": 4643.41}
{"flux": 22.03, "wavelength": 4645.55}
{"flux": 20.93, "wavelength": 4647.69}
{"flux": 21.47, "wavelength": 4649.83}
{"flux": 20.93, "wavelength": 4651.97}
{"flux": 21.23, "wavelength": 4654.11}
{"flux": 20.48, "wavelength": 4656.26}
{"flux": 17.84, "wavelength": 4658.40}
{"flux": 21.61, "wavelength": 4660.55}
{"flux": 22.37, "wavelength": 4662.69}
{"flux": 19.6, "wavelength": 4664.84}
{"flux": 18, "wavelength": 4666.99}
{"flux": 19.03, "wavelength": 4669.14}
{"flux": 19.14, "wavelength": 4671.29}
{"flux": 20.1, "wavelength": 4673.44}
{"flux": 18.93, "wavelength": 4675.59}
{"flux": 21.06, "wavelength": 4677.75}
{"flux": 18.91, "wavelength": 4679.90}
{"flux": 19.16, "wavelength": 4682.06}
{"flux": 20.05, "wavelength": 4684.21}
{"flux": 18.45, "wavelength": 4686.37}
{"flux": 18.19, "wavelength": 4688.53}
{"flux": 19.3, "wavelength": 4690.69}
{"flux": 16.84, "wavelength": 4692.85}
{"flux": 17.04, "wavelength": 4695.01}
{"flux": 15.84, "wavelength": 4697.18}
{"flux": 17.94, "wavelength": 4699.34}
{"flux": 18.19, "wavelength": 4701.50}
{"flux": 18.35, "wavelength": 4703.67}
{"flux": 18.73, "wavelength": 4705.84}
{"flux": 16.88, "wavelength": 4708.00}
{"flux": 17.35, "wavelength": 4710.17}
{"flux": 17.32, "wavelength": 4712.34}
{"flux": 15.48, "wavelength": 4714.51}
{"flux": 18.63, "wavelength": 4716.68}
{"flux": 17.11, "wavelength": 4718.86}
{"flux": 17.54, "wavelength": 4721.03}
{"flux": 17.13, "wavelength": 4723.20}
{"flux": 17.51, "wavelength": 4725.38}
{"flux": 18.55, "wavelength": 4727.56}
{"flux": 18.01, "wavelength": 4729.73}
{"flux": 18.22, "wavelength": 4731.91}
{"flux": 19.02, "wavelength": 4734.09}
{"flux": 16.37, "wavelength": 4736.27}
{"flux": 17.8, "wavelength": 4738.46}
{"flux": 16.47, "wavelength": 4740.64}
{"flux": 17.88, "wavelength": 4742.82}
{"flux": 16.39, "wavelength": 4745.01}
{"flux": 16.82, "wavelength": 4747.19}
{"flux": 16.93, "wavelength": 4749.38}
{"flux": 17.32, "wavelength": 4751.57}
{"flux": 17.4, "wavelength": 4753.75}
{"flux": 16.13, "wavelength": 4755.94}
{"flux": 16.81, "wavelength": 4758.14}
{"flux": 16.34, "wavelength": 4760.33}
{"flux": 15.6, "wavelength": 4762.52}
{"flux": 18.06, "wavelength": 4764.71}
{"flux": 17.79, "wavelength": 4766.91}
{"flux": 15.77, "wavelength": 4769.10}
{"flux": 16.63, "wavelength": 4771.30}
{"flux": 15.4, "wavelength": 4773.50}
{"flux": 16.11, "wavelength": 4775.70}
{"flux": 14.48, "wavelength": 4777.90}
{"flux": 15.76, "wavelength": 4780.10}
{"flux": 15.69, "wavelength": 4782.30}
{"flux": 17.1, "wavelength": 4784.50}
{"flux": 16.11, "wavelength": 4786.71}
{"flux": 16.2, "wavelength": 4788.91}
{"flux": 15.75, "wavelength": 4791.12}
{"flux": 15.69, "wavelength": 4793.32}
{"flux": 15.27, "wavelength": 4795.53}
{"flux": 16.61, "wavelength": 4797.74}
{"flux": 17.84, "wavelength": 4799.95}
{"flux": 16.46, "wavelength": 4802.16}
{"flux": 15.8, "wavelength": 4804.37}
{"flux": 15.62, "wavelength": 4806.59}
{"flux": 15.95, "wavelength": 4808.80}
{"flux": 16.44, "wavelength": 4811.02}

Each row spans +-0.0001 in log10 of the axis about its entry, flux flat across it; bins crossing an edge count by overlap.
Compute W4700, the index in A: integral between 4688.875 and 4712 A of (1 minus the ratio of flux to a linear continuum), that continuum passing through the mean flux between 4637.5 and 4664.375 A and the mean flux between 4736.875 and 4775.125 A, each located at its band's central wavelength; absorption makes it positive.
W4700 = 1.9 A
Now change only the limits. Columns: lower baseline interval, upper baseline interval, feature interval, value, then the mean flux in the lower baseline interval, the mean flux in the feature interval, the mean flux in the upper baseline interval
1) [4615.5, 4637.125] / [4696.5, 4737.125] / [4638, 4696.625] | 5.7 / 25.9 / 20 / 17.6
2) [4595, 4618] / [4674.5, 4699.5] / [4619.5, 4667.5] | 3.9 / 30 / 22.8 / 18.5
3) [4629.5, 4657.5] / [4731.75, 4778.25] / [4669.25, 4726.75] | 4.4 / 22.3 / 18.1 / 16.8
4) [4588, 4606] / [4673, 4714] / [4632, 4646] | 1.7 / 32.4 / 23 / 18.3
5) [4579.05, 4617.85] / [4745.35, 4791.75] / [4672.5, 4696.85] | 5.6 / 32.7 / 18.8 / 16.4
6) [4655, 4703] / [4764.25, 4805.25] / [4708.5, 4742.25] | 0.5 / 19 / 17.5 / 16.2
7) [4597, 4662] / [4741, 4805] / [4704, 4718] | 2.0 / 25.3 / 17.4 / 16.4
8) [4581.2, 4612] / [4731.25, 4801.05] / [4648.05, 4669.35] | 5.2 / 32.9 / 20.3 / 16.6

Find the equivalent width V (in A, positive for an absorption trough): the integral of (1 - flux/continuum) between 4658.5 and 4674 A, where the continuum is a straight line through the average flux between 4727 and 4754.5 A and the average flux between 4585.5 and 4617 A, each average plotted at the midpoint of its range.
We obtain 3.2 A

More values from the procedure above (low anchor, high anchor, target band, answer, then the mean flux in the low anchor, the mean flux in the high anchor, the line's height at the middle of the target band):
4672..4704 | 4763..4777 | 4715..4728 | 0.1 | 18.6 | 16.5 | 17.7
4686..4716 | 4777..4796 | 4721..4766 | -1.5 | 17.6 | 15.8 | 16.7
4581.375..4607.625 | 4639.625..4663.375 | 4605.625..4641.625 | 1.2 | 33.6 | 21.3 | 27.3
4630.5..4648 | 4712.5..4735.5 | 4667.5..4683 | 1.0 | 22.9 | 17.7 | 20.7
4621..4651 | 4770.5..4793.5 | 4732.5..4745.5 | 0.6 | 23.9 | 15.9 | 18.3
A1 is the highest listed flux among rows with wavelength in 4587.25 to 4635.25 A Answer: 37.43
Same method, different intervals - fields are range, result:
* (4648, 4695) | 22.37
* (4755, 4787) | 18.06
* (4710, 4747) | 19.02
